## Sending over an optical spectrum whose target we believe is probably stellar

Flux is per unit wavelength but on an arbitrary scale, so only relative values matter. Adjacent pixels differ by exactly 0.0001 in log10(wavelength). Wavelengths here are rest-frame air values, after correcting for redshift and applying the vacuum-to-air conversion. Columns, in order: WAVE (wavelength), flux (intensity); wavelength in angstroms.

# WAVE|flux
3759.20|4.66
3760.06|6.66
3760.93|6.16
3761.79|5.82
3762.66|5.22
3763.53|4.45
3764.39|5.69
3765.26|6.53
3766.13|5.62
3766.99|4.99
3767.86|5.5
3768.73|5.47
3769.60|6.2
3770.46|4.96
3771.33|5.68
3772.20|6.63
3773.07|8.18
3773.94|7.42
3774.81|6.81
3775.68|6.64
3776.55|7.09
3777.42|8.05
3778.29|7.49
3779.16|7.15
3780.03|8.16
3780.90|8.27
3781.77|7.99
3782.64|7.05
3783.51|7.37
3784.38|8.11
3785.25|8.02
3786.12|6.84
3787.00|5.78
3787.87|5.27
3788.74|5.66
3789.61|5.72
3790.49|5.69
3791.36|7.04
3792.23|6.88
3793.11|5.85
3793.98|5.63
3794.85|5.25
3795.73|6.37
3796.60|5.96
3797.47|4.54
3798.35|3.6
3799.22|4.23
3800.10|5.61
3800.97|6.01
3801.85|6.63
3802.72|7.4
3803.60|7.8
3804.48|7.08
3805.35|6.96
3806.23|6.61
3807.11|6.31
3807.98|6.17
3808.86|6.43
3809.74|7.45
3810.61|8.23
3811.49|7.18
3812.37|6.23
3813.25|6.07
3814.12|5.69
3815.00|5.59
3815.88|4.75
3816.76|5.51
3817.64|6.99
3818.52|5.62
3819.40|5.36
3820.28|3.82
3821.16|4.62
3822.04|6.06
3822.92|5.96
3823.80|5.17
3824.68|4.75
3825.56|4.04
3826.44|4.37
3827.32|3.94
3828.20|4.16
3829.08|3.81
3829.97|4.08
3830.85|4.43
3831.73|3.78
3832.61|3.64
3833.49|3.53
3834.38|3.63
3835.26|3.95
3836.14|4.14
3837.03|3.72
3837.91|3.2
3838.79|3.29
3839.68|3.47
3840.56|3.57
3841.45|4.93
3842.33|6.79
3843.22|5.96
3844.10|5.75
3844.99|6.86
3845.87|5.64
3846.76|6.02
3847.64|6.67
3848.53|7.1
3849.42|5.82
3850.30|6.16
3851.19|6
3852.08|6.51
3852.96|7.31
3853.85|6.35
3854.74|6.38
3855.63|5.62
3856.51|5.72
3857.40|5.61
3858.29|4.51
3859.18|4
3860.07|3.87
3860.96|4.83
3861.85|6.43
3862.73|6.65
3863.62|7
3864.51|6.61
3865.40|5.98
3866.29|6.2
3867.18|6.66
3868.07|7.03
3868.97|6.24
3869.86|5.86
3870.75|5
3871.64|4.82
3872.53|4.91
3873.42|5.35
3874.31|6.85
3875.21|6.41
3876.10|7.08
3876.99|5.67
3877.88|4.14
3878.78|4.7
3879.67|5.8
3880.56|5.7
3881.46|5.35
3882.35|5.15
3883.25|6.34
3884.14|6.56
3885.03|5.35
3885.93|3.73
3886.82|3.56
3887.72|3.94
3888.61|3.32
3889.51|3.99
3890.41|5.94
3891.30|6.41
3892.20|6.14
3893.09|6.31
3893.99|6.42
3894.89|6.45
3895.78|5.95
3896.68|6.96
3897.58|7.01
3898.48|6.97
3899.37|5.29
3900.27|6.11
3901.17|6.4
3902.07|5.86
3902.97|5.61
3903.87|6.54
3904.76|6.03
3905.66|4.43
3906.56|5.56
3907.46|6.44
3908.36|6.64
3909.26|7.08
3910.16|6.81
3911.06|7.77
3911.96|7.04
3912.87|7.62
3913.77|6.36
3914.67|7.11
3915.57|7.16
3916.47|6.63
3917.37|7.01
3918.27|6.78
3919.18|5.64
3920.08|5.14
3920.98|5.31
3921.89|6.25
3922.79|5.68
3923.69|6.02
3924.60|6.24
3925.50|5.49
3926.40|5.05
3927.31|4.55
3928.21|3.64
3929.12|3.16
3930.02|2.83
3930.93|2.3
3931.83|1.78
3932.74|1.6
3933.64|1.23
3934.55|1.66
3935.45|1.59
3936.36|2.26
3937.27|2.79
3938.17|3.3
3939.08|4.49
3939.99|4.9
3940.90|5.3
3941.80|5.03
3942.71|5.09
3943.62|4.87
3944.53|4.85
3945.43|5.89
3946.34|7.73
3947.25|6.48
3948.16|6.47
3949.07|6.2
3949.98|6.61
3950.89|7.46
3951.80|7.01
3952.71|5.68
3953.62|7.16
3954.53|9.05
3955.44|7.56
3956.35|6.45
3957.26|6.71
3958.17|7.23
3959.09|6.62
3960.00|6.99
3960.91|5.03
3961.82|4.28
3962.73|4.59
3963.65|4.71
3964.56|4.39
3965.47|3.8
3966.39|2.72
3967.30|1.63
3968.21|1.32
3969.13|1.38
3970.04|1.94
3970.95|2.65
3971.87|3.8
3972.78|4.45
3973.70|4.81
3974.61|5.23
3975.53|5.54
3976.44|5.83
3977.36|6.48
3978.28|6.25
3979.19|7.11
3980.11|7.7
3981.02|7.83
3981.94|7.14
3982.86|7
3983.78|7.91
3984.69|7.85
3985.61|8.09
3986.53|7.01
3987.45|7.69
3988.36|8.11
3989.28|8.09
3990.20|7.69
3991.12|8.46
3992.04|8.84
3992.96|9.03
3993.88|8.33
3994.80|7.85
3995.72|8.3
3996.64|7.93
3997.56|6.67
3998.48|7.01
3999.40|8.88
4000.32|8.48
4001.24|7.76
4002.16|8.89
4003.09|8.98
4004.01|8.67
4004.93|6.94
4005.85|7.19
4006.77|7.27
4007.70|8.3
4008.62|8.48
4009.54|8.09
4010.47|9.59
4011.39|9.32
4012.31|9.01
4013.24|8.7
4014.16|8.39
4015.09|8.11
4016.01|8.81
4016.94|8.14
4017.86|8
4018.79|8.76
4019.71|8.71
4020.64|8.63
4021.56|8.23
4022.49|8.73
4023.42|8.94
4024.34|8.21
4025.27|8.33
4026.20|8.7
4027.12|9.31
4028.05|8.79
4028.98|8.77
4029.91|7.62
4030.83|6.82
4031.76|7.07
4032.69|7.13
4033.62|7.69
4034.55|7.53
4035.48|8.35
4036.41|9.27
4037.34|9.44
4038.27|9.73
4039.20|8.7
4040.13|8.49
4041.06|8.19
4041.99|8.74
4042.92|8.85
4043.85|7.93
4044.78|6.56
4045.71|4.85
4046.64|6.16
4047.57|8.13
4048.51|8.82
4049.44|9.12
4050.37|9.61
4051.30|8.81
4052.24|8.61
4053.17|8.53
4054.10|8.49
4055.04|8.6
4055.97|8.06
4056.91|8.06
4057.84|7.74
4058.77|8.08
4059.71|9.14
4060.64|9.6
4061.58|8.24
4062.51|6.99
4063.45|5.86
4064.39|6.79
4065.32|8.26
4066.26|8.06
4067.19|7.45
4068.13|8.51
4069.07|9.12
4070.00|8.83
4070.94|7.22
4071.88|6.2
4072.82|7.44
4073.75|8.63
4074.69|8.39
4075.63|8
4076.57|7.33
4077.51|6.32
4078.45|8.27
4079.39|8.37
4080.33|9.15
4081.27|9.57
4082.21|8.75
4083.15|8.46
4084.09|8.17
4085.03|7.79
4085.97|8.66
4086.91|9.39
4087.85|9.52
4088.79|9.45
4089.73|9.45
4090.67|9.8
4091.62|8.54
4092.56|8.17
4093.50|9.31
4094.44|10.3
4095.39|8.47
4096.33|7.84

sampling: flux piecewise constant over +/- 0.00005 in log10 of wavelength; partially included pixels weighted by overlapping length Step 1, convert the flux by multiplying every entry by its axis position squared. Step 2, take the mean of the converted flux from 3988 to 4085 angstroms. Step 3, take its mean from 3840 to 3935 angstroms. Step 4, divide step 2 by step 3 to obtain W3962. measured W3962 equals 1.57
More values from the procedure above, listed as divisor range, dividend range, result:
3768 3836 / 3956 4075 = 1.41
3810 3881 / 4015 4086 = 1.68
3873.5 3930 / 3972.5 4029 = 1.43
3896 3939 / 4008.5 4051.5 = 1.69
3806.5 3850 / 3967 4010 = 1.43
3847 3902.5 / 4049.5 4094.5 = 1.60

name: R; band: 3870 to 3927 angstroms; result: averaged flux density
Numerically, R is 5.89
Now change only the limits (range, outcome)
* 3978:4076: 8.12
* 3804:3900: 5.52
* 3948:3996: 6.18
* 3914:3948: 4.7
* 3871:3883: 5.54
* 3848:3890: 5.62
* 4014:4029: 8.56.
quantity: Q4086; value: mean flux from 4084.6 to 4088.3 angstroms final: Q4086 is 8.85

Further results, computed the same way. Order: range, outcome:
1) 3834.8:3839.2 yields 3.67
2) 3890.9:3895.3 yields 6.34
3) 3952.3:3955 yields 7.33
